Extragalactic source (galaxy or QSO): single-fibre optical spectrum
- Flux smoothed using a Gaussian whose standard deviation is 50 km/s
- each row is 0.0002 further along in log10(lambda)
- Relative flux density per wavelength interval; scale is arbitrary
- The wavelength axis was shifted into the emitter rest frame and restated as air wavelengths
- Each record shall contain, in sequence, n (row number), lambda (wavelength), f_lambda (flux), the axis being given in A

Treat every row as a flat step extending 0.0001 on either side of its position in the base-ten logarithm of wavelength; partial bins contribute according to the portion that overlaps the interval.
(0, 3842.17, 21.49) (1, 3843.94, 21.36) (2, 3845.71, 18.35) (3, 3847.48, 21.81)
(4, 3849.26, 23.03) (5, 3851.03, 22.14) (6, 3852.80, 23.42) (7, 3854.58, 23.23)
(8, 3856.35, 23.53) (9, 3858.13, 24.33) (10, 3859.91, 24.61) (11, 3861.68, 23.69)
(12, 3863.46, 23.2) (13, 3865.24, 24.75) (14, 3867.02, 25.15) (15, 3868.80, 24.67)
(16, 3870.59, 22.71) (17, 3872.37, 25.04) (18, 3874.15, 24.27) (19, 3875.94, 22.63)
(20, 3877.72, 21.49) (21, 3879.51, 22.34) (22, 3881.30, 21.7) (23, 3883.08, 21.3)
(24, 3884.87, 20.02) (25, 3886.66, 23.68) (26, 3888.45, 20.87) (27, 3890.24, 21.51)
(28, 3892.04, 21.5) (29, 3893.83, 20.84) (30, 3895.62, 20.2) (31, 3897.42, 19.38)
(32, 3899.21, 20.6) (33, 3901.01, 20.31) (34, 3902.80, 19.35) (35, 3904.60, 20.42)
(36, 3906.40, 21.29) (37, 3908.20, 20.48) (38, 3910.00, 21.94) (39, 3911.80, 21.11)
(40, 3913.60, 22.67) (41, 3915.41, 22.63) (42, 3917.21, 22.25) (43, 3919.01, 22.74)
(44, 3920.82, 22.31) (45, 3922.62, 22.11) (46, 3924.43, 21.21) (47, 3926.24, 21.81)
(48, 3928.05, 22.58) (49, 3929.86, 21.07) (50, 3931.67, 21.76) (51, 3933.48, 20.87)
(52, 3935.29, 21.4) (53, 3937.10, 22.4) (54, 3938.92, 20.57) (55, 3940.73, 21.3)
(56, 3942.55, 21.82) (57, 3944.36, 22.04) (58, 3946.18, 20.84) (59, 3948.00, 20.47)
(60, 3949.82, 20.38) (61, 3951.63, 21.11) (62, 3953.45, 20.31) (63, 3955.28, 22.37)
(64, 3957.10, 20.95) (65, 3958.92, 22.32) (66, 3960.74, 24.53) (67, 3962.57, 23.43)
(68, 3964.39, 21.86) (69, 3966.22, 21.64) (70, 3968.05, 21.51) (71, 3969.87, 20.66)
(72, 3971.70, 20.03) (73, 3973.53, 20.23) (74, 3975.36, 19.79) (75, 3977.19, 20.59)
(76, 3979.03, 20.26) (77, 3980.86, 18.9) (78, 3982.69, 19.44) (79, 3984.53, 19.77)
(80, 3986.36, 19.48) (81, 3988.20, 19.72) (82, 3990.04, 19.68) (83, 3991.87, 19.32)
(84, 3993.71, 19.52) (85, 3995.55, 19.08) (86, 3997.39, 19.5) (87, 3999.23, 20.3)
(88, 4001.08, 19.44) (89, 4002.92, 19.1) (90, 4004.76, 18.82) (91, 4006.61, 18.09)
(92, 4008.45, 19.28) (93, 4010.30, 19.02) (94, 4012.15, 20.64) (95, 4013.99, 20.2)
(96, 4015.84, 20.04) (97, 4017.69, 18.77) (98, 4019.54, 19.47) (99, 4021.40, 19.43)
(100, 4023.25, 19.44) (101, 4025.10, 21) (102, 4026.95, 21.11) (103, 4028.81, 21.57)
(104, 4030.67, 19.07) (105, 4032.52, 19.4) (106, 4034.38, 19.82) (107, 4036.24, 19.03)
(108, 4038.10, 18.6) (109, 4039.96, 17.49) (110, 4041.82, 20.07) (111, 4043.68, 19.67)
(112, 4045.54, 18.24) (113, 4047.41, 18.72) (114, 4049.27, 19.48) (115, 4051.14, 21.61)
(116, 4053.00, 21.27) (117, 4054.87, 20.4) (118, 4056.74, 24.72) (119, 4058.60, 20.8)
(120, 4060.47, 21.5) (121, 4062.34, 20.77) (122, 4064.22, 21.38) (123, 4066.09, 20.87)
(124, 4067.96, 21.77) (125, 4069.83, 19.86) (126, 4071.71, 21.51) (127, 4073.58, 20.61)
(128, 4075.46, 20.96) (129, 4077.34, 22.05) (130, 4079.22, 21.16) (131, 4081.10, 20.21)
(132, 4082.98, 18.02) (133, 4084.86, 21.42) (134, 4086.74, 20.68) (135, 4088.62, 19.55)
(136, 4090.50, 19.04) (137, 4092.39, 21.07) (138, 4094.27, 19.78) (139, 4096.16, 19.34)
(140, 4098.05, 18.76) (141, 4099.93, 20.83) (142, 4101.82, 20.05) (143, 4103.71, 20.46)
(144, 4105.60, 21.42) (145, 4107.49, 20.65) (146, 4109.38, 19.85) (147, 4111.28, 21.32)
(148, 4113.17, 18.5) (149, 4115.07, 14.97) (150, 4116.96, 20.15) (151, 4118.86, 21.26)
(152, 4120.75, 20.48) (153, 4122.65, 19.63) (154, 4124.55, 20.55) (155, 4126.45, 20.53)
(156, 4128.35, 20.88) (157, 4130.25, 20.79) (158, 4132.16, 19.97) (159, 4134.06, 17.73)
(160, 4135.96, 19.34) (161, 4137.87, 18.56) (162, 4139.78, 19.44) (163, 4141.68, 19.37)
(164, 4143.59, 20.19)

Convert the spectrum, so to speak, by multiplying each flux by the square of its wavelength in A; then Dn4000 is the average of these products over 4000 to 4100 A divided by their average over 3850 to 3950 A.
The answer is 0.98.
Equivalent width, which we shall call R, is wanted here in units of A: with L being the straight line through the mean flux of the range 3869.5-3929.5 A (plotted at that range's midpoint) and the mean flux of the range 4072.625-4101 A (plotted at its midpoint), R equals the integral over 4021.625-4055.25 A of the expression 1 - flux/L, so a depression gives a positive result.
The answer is 1.4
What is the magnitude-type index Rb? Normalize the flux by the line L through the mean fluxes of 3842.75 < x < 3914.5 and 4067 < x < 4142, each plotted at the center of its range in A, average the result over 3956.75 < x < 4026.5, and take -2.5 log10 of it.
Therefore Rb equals 0.05 mag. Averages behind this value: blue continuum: 22.1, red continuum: 20.1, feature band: 20.1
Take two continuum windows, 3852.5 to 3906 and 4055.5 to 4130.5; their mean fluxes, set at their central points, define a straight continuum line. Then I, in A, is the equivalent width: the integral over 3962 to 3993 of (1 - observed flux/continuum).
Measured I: 1.6 A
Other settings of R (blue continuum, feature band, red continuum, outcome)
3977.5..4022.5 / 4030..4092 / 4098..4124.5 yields -1.80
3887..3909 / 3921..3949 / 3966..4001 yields -1.61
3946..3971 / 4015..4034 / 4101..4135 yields 0.91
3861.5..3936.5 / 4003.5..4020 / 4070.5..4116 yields 1.18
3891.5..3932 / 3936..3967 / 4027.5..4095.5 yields -0.89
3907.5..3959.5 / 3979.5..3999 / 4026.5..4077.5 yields 1.43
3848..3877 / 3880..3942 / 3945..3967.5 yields 3.54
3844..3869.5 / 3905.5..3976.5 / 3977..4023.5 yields -1.80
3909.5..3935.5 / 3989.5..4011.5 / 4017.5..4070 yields 1.63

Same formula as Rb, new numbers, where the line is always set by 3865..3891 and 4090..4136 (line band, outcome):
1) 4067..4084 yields -0.017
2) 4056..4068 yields -0.057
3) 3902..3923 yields 0.036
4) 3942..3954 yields 0.046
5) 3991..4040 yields 0.083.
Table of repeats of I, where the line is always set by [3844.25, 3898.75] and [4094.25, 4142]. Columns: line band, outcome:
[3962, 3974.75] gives 0.1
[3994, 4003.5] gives 0.7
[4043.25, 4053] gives 0.4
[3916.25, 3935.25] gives 0.0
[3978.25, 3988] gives 0.8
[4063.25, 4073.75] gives -0.4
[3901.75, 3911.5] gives 0.6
